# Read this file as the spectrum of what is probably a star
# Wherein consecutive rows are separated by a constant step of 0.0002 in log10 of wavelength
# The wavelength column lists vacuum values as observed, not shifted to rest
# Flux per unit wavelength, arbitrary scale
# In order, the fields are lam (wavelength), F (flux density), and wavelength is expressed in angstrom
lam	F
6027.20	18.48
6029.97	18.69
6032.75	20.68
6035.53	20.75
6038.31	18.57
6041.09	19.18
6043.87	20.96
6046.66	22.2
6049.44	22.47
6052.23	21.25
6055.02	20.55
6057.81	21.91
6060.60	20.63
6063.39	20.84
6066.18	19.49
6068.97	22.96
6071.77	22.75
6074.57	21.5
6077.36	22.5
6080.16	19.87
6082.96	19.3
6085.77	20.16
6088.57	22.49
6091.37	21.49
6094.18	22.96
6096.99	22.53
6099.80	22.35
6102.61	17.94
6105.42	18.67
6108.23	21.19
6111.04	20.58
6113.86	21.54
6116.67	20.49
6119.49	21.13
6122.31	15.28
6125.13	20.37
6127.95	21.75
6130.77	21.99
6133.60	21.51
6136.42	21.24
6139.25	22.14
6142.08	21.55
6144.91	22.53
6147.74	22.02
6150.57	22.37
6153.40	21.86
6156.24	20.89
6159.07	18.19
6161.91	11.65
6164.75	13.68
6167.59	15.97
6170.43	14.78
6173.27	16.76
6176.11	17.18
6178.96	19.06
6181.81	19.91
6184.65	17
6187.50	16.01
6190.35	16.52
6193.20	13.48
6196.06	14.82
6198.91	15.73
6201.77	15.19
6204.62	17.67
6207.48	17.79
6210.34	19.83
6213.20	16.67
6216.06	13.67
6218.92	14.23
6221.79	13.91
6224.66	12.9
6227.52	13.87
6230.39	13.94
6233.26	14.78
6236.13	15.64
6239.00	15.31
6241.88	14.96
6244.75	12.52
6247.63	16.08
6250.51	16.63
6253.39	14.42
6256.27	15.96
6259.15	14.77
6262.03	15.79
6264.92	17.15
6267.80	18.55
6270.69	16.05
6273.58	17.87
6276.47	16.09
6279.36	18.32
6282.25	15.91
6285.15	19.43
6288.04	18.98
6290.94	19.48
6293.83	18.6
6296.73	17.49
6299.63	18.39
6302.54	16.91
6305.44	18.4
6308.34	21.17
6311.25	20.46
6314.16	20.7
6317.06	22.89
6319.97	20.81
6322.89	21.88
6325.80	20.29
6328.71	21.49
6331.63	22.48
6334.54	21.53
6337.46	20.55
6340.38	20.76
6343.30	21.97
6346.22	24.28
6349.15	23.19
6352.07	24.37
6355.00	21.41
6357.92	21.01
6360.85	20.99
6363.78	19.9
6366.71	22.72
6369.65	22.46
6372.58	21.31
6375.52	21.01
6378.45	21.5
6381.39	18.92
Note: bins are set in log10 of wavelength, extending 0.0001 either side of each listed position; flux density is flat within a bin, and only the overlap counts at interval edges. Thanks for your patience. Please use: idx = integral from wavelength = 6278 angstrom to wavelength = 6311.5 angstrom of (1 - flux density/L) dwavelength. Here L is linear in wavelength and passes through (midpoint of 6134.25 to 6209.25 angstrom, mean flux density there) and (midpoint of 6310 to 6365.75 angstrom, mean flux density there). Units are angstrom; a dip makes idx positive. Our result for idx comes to 3.45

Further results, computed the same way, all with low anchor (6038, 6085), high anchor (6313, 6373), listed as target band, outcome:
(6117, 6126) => 0.9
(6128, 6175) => 4.2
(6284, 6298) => 1.8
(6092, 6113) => 0.2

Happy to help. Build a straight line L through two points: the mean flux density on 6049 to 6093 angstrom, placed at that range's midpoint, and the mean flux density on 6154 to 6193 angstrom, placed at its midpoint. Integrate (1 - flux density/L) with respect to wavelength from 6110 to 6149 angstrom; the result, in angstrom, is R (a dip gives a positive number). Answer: -4.9 angstrom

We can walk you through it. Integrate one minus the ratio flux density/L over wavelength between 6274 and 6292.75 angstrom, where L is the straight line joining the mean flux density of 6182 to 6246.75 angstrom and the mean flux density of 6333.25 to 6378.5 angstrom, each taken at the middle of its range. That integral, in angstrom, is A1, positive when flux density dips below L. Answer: 0.5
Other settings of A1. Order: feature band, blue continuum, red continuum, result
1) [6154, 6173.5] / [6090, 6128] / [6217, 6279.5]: 2.5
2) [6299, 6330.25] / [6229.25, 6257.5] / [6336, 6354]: -0.1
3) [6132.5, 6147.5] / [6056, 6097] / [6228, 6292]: -1.7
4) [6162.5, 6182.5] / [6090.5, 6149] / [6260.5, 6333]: 3.9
